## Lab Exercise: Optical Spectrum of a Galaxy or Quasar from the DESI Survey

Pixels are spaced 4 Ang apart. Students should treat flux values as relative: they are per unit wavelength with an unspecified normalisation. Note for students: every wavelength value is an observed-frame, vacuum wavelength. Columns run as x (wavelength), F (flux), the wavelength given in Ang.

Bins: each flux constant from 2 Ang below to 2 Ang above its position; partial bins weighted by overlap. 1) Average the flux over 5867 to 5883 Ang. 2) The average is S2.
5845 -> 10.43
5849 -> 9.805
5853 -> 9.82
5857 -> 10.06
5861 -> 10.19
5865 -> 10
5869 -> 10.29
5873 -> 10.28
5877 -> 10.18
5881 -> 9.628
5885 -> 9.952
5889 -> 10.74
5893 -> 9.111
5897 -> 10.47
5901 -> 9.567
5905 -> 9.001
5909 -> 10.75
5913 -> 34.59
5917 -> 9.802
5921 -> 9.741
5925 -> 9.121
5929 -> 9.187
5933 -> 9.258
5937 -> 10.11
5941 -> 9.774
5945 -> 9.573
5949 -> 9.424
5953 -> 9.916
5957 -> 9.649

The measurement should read 10.1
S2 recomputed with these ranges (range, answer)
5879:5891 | 10.1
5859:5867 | 10.1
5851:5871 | 10.1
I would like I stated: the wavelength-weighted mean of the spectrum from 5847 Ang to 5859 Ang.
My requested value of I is 9.9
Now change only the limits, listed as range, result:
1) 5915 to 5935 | 9.42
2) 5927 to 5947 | 9.58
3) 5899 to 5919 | 14.7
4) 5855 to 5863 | 10.1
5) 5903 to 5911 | 9.88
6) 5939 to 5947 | 9.67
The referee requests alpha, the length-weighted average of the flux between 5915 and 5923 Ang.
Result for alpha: 9.77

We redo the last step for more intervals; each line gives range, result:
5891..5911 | 9.78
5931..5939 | 9.68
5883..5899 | 10.1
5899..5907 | 9.28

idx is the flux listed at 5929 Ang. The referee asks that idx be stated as 9.187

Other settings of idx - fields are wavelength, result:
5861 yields 10.19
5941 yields 9.774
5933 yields 9.258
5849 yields 9.805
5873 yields 10.28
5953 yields 9.916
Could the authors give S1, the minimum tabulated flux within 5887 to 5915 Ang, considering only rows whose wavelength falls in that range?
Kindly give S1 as 9.001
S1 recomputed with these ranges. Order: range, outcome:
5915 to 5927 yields 9.121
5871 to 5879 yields 10.18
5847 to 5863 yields 9.805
